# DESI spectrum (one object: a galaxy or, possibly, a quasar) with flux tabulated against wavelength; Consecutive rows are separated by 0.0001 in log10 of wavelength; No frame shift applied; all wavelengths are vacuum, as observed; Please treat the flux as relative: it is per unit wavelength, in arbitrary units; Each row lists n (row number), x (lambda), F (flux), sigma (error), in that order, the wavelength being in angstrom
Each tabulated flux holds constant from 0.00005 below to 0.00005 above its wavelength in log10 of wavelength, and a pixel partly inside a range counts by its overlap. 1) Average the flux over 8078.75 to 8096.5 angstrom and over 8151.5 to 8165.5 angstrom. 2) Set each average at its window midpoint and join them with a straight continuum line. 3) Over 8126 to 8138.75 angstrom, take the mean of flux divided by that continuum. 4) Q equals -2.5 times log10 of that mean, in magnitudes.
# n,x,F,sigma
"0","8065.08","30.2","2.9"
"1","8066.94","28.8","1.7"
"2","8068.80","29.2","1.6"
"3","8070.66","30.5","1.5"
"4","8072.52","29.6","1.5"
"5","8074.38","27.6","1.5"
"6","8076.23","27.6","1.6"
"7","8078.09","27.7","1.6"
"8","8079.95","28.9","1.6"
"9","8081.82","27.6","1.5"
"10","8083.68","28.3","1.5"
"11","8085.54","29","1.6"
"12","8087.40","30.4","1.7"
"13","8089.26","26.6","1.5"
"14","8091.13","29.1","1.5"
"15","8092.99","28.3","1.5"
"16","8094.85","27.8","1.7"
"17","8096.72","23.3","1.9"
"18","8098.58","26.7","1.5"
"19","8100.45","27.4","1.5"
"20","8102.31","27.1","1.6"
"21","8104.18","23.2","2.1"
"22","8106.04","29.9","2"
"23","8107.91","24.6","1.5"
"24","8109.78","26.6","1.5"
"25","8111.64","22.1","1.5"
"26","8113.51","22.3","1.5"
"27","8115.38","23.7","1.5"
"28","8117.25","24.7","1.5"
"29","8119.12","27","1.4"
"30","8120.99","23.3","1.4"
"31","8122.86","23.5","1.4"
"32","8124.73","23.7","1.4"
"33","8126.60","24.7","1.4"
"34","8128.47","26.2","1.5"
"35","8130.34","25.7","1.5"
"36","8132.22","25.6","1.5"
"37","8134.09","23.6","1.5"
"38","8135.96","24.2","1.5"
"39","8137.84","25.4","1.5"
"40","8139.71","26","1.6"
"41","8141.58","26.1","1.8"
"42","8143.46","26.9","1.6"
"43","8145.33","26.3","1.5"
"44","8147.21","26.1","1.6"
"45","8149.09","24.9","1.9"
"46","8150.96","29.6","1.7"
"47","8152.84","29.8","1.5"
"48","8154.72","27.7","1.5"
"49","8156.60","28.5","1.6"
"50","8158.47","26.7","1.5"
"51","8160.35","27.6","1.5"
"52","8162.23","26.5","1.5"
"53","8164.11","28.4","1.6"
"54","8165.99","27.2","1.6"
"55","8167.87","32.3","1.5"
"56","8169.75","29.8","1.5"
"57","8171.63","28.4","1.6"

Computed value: 0.12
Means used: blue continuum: 28.2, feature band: 25.1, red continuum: 27.9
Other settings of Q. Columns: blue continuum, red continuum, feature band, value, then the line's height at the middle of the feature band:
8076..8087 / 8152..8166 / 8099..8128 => 0.129 mag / 28.1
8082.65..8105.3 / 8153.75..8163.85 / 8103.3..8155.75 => 0.079 mag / 27.4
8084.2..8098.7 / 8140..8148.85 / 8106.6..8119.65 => 0.110 mag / 27.1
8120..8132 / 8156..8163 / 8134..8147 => 0.005 mag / 25.8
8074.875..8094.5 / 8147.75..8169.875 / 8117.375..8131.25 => 0.138 mag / 28.2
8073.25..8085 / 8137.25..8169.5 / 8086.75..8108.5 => 0.034 mag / 27.9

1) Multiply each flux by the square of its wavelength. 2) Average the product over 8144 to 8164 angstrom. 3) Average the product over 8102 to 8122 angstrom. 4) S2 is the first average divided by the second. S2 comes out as 1.11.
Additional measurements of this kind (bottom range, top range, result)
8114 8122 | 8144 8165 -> 1.13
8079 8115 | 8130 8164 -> 1.01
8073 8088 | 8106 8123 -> 0.87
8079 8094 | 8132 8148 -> 0.91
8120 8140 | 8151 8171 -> 1.16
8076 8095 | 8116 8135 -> 0.88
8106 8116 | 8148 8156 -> 1.16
